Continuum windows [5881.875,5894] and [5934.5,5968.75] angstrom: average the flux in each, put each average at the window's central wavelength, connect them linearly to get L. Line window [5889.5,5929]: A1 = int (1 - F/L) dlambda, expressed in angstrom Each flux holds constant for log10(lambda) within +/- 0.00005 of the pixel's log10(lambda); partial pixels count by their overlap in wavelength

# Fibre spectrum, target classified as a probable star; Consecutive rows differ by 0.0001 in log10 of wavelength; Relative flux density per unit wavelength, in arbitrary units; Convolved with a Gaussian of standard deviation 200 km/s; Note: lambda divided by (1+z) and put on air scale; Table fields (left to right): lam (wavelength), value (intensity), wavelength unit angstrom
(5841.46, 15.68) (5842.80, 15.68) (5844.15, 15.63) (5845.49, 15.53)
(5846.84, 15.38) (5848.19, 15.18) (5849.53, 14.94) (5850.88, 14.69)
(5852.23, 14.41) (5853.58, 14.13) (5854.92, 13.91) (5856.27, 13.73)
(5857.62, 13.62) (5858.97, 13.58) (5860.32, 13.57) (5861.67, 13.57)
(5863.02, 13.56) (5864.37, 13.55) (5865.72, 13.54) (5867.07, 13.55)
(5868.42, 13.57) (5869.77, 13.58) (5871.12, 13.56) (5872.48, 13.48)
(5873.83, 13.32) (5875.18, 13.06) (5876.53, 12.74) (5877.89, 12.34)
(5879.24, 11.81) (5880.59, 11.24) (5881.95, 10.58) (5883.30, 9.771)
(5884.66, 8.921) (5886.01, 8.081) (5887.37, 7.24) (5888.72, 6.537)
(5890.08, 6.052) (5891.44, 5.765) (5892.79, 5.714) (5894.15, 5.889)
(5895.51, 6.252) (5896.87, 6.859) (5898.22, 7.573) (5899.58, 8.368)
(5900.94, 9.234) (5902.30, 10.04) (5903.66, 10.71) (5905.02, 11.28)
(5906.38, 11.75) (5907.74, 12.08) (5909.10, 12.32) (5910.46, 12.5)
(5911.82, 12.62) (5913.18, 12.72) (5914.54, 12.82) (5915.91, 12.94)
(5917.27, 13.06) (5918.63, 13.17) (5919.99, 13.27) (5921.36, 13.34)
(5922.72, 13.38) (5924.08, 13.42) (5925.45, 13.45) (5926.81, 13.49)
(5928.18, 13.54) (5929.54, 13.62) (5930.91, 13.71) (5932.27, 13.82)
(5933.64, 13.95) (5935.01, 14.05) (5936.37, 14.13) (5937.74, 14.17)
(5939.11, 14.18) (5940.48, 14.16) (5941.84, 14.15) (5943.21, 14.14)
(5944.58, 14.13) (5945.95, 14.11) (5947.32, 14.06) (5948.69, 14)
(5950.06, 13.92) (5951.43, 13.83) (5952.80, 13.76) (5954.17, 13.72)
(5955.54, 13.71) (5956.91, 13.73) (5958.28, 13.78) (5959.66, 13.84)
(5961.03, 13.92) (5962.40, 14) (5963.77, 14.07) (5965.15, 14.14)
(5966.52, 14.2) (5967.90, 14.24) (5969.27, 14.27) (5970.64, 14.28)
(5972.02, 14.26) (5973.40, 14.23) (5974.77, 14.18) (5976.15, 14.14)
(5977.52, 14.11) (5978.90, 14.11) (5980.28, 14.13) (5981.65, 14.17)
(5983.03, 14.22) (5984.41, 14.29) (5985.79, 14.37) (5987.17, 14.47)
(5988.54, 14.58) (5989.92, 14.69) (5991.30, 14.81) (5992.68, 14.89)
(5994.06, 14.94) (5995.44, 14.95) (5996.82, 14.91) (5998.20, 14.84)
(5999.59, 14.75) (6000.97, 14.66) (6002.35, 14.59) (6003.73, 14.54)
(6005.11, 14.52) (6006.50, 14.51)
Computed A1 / -4.3 angstrom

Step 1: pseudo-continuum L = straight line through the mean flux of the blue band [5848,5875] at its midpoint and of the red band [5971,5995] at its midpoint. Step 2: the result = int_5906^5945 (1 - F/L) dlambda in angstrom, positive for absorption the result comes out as 2.0 angstrom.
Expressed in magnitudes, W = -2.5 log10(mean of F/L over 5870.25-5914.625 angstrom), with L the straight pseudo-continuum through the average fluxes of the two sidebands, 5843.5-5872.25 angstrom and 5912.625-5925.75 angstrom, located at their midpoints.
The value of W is 0.32 mag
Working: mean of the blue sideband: 14.1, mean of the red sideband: 13.1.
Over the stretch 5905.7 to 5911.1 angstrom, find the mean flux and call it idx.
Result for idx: 12.2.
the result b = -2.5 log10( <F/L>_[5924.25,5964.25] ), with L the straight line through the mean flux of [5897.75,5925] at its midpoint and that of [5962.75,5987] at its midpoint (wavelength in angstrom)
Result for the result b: -0.07 mag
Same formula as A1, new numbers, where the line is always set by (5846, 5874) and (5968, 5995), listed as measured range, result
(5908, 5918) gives 1.0 angstrom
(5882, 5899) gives 8.3 angstrom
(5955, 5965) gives 0.3 angstrom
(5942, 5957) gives 0.3 angstrom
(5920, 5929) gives 0.5 angstrom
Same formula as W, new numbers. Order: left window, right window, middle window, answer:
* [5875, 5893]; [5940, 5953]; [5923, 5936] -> -0.08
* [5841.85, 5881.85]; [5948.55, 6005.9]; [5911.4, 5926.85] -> 0.07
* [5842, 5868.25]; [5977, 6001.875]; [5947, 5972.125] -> 0.04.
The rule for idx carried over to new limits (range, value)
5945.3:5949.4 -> 14.1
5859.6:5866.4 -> 13.6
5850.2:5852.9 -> 14.5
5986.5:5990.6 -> 14.6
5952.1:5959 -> 13.7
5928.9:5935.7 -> 13.8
